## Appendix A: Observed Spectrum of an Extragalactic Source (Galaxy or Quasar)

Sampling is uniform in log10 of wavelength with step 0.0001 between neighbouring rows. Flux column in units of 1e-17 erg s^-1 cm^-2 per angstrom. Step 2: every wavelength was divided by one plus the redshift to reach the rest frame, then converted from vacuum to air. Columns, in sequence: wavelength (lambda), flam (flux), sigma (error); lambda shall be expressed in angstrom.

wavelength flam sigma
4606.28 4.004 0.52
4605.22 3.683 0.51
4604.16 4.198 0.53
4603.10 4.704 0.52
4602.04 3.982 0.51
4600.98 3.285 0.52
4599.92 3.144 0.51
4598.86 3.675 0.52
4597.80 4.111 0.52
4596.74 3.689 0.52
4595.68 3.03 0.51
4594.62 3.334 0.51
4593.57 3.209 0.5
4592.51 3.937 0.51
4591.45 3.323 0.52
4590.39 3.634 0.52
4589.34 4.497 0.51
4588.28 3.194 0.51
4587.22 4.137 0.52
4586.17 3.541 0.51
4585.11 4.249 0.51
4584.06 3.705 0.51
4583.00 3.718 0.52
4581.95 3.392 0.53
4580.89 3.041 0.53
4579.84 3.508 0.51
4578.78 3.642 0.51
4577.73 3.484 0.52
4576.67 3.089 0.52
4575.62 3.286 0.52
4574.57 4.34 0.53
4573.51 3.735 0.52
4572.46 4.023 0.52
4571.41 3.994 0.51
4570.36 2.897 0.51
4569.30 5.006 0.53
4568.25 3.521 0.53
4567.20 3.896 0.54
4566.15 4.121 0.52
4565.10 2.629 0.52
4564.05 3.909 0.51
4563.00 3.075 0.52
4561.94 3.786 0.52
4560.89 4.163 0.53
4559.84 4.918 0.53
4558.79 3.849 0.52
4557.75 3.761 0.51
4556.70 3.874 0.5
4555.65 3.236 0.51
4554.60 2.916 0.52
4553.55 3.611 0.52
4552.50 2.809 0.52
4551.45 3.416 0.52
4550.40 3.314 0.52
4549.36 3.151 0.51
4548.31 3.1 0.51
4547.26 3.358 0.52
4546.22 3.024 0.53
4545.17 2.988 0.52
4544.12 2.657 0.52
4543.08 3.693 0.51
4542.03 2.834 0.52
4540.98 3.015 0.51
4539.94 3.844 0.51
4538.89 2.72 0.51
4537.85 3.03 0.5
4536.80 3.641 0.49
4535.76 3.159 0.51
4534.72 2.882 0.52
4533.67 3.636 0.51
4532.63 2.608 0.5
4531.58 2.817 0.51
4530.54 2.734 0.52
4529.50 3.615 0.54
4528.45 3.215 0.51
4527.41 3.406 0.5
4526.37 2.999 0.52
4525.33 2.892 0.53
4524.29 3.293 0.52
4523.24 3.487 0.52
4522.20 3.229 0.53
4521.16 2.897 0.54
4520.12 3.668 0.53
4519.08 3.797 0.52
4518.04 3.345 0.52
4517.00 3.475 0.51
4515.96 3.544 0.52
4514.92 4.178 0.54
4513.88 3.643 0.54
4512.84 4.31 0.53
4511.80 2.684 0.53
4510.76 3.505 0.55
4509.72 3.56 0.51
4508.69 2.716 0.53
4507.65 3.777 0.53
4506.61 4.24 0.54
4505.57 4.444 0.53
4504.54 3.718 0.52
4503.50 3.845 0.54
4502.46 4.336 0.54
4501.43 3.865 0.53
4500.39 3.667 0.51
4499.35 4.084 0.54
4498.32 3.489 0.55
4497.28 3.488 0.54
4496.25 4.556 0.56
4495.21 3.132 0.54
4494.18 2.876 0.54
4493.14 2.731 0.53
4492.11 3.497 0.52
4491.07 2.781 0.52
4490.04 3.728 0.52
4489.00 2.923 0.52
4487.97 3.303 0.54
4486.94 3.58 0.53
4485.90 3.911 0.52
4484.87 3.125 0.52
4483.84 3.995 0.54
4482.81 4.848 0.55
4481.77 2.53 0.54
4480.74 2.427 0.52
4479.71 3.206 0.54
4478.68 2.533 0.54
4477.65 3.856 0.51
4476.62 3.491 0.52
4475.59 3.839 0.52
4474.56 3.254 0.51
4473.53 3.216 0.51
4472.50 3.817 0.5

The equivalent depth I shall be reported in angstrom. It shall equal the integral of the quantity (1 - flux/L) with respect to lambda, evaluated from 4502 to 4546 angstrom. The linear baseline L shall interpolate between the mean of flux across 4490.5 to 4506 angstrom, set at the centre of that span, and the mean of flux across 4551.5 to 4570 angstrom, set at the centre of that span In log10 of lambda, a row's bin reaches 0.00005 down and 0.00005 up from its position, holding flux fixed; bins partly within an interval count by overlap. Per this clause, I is 3.3 angstrom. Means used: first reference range 3.63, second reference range 3.69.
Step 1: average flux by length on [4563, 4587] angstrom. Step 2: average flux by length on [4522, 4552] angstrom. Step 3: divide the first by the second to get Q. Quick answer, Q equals 1.16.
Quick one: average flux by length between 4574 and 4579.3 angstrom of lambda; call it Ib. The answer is 3.57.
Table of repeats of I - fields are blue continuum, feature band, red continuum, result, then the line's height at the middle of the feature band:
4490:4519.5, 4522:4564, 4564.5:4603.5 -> 3.92 angstrom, 3.64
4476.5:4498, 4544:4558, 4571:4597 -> 1.19 angstrom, 3.53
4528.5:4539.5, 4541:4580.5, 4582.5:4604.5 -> -1.66 angstrom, 3.38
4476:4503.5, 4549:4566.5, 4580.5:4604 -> 0.22 angstrom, 3.6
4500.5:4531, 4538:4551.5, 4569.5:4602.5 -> 1.59 angstrom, 3.57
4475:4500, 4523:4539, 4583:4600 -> 1.73 angstrom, 3.52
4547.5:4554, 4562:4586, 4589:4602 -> -1.69 angstrom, 3.41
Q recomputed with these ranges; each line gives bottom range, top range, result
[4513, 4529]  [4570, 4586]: 1.06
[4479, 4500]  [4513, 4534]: 0.98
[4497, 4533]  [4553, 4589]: 1.05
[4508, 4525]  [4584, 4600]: 1.06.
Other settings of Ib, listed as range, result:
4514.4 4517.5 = 3.73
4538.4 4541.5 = 3.2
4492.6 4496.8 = 3.33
